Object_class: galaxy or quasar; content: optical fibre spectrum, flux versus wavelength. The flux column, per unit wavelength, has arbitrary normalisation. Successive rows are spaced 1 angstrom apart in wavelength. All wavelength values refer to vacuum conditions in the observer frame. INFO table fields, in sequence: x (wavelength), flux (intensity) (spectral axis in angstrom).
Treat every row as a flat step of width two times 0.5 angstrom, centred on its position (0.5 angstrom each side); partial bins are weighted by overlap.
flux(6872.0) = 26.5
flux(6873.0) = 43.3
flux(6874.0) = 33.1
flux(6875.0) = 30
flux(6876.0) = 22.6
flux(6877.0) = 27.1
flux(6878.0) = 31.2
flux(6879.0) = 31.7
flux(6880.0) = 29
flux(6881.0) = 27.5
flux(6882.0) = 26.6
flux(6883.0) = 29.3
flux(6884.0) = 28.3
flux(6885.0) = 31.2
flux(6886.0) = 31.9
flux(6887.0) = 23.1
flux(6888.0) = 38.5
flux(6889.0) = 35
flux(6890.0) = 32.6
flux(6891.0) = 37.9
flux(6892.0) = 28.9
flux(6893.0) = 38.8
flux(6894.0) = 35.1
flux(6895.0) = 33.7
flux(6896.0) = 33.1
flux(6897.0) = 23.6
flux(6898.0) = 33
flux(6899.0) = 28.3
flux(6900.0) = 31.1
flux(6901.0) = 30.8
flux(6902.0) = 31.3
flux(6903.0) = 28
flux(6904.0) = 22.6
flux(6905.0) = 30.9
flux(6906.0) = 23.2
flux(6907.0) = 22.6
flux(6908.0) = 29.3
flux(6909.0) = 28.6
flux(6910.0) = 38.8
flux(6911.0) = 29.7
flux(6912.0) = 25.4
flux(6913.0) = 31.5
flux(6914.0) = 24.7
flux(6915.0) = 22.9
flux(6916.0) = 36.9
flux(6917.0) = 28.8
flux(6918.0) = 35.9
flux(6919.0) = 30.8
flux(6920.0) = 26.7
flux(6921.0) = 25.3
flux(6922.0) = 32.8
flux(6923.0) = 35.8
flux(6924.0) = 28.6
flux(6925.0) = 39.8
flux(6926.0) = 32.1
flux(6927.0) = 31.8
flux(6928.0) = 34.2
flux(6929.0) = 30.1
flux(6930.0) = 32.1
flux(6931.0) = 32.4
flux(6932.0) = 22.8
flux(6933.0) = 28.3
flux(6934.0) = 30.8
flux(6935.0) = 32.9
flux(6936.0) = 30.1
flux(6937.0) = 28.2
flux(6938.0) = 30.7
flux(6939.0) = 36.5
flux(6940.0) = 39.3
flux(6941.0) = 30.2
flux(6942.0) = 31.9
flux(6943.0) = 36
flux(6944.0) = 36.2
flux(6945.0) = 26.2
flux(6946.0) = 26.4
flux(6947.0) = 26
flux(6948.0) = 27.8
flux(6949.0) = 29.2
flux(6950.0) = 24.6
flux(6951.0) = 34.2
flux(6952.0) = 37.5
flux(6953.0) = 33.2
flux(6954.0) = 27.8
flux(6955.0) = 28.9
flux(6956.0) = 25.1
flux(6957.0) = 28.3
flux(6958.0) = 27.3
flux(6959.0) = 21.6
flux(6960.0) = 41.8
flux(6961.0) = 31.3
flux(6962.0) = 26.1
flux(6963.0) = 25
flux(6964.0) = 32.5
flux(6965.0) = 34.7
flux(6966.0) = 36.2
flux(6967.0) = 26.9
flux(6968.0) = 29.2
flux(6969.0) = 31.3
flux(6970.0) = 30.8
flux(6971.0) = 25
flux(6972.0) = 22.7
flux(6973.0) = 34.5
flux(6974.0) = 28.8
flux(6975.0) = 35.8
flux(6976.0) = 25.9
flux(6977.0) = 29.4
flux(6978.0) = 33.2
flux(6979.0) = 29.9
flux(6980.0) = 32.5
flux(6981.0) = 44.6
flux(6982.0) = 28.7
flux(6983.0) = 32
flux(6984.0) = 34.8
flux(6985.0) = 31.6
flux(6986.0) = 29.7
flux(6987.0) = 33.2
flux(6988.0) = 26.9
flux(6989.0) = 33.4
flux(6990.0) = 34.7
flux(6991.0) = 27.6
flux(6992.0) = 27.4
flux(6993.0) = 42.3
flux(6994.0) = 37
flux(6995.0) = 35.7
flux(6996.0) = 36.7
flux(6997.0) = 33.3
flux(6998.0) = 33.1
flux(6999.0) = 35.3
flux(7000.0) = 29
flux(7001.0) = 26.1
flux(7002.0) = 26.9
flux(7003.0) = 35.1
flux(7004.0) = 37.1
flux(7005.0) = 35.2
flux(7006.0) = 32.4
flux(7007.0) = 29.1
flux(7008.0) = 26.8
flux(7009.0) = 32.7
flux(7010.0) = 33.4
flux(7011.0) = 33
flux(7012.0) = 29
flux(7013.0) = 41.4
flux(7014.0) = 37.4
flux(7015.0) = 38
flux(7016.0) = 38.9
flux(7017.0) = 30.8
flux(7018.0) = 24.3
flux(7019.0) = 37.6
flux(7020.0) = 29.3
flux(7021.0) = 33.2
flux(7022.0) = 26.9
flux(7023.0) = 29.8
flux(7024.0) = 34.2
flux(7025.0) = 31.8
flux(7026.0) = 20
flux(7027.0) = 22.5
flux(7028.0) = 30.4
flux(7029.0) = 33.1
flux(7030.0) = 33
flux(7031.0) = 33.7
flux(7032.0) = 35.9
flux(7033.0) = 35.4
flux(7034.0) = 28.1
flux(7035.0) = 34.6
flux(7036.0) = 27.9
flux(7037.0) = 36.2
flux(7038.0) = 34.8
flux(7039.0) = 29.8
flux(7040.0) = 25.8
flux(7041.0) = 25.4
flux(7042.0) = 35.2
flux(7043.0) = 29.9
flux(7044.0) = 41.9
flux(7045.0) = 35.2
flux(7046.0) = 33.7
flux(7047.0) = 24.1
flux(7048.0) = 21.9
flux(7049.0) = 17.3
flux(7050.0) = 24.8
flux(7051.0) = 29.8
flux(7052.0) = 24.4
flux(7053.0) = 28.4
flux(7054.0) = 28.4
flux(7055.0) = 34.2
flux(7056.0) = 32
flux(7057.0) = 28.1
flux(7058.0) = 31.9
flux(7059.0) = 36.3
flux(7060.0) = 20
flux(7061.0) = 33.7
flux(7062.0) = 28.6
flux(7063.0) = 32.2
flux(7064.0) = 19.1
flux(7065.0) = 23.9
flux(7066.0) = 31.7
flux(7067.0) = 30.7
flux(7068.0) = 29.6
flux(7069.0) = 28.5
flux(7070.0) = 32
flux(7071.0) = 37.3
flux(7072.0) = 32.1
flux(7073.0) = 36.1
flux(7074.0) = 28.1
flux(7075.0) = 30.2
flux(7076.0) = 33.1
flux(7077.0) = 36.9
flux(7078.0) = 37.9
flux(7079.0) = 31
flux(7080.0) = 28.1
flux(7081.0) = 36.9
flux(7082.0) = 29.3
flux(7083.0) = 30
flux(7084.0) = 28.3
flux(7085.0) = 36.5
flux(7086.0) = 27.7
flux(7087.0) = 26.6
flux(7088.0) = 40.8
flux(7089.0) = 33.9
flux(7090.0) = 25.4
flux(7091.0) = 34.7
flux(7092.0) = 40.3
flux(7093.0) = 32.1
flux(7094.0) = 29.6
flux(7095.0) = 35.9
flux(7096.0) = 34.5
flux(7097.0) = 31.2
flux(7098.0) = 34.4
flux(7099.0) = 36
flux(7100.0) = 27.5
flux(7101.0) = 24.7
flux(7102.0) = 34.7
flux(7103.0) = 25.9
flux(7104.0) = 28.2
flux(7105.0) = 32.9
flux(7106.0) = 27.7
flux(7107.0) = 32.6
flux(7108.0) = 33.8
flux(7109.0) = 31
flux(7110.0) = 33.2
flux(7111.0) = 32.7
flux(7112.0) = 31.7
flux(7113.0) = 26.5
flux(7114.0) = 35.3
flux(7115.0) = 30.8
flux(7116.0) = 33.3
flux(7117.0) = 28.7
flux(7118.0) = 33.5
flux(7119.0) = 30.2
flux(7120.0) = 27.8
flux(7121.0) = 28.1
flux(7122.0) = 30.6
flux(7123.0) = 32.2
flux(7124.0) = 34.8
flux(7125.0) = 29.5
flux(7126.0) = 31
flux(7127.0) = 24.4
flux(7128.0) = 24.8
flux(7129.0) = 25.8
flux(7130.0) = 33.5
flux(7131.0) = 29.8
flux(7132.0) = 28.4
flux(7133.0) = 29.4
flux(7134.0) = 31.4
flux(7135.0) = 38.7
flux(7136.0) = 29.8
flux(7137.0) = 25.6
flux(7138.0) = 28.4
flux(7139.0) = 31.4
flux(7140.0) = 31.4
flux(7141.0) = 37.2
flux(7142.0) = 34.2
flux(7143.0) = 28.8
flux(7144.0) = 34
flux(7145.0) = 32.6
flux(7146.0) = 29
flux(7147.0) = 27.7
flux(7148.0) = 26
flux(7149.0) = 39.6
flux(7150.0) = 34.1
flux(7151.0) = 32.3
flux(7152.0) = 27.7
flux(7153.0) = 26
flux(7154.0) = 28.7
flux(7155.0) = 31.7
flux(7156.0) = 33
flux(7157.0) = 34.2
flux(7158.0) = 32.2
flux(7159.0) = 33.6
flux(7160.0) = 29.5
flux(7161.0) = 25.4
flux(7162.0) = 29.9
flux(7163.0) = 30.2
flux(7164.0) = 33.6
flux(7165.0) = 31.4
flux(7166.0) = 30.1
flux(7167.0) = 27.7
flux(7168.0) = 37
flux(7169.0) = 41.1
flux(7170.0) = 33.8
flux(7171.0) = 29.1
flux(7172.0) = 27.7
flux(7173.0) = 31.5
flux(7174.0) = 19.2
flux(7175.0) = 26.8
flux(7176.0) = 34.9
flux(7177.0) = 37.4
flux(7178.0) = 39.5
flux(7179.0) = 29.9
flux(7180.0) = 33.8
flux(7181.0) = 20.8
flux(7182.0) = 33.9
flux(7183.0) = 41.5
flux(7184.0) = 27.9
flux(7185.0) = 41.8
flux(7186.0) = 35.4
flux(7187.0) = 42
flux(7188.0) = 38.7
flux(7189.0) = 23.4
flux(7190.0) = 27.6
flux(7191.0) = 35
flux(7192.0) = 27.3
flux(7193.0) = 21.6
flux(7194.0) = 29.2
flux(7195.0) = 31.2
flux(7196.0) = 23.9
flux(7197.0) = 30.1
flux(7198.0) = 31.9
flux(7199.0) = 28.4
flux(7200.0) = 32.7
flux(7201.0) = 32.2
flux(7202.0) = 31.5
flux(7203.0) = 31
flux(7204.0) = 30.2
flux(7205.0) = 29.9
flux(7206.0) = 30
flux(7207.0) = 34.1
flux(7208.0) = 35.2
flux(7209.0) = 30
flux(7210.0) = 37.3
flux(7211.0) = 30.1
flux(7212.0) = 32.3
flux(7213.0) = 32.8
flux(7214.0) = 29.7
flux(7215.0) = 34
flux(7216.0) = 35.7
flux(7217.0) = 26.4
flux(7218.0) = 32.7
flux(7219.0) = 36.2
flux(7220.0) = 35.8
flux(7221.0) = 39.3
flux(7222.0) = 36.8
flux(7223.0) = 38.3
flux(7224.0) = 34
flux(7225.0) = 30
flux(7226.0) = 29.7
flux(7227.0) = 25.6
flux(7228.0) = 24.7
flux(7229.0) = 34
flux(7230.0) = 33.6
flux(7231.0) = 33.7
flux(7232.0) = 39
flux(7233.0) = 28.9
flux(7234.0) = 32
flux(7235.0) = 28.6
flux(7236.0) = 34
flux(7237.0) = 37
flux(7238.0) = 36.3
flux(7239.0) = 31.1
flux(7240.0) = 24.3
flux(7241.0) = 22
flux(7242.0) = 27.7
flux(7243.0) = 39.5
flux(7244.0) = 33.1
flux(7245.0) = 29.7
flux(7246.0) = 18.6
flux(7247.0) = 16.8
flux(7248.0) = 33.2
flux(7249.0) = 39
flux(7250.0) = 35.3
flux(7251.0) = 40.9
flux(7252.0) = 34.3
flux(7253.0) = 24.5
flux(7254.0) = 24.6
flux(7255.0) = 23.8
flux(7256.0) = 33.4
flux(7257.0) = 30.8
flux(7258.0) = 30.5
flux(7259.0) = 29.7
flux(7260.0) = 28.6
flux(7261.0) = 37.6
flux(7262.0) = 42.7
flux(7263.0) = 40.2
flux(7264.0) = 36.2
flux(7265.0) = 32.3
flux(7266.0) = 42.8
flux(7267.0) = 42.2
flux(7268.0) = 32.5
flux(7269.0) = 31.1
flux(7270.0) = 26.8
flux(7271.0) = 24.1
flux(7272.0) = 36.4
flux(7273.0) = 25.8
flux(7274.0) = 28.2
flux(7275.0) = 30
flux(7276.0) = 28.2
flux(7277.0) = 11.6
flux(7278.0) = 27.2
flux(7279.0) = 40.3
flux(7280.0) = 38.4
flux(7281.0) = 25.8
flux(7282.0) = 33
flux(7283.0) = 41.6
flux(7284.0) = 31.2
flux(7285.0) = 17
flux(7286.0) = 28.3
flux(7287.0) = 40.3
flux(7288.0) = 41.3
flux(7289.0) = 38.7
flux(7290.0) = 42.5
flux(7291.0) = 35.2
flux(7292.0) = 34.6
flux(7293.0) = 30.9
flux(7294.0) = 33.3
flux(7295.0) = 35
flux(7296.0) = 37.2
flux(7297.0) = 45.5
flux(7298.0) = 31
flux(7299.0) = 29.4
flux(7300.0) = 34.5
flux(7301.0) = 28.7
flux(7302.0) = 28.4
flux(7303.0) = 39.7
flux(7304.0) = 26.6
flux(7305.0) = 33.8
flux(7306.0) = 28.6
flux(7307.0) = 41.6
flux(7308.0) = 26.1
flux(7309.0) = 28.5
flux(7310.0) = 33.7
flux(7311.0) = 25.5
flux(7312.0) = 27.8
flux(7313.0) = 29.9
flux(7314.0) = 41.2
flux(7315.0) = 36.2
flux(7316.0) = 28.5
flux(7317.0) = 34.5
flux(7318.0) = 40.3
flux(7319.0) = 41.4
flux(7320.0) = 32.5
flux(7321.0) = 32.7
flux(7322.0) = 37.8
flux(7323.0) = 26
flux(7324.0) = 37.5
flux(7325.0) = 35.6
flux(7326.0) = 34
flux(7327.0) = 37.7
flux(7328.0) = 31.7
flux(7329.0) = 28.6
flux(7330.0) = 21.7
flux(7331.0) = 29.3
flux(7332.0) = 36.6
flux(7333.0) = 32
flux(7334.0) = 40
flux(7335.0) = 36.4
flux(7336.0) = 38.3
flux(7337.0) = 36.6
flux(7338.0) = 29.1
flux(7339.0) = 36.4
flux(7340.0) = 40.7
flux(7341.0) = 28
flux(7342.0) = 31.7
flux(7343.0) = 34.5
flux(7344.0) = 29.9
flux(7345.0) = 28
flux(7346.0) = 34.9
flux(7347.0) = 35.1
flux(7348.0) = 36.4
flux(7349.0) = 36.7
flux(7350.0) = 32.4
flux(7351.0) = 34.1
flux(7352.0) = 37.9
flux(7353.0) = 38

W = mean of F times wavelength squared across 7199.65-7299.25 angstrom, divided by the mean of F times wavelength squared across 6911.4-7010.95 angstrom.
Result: 1.13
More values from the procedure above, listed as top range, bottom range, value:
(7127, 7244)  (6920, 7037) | 1.06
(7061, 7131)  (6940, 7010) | 1.03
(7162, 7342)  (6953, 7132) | 1.10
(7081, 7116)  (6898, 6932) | 1.11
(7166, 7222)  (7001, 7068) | 1.09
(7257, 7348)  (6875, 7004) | 1.19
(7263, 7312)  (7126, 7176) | 1.10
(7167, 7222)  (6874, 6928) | 1.15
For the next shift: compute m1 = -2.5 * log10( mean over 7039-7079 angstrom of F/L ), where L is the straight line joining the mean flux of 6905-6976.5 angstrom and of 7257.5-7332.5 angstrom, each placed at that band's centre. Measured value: 0.04 mag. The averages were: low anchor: 30.2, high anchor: 33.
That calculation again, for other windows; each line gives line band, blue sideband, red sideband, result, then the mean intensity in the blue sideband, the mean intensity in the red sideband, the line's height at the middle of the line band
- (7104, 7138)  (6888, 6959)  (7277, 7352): 0.05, 30.6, 33.5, 32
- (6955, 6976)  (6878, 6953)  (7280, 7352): 0.05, 30.7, 33.6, 31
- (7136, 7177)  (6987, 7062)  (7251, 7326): 0.04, 31.4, 32.8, 32.1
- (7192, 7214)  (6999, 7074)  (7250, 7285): 0.03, 30.8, 31.8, 31.5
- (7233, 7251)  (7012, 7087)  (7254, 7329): 0.06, 30.9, 32.9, 32.5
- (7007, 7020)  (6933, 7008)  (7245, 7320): -0.06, 31.3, 32.5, 31.5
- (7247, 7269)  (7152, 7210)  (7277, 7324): -0.03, 31.4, 33.3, 32.6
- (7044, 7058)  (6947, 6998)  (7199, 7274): 0.11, 31.1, 32.1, 31.4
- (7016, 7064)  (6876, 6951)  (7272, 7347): 0.04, 30.4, 32.9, 31.2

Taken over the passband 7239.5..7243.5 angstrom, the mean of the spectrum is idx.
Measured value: 28.4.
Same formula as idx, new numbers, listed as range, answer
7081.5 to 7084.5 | 29.2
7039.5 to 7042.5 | 28.8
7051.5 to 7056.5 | 29.5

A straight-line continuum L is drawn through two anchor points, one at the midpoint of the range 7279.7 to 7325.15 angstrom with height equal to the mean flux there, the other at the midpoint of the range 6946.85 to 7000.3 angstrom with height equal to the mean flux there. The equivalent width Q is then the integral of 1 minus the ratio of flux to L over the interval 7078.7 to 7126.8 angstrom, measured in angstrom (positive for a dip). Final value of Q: 1.0 angstrom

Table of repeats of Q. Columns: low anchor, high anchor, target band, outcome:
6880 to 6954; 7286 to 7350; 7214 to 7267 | 1.40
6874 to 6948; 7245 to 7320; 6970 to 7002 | -1.00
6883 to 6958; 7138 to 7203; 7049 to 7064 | 1.12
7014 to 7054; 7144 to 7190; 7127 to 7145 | 0.52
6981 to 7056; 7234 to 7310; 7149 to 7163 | 0.41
